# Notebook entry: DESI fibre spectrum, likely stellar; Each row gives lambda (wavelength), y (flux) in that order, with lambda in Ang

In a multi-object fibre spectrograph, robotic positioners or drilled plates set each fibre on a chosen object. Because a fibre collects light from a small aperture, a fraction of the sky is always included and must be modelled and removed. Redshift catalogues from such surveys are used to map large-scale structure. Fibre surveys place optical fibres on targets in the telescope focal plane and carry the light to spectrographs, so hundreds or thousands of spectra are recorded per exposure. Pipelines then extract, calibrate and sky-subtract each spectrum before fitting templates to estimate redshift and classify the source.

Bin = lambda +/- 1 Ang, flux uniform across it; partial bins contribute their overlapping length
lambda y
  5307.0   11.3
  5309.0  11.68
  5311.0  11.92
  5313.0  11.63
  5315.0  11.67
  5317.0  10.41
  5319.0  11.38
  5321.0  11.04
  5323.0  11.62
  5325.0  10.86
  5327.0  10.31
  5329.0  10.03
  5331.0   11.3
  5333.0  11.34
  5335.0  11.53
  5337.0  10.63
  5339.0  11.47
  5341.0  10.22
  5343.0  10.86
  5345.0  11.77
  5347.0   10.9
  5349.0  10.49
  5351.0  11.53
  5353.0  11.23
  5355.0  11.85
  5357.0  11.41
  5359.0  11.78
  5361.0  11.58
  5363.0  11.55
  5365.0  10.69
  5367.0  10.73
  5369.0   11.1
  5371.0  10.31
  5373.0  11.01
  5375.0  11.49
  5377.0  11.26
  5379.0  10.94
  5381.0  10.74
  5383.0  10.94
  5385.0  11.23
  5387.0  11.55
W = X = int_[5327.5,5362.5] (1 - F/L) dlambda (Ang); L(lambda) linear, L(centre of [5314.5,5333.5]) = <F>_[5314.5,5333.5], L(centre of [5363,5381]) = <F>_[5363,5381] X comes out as -0.63 Ang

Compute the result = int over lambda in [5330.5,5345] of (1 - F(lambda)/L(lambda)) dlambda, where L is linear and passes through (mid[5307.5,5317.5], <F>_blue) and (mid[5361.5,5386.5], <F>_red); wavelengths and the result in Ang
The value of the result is 0.3 Ang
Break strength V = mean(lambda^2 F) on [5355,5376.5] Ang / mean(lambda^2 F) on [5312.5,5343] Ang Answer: 1.0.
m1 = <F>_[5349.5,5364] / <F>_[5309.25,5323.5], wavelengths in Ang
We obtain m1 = 1.01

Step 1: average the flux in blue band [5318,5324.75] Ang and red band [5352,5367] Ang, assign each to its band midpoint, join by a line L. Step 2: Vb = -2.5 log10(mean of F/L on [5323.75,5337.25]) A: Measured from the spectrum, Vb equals 0.04 mag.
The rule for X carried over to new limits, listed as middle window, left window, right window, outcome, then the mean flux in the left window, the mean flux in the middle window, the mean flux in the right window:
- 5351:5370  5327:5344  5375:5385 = -0.6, 10.9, 11.3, 11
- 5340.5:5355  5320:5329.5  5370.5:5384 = -0.3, 10.8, 11.1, 11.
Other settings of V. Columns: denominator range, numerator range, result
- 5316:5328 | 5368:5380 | 1.03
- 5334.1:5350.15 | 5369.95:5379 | 1.01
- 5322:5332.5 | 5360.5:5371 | 1.03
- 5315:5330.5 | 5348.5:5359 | 1.06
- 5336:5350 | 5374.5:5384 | 1.03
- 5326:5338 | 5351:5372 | 1.05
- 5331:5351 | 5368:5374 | 0.99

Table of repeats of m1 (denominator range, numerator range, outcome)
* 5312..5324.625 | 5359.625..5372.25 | 0.98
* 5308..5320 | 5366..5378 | 0.96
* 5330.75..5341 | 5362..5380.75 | 0.99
